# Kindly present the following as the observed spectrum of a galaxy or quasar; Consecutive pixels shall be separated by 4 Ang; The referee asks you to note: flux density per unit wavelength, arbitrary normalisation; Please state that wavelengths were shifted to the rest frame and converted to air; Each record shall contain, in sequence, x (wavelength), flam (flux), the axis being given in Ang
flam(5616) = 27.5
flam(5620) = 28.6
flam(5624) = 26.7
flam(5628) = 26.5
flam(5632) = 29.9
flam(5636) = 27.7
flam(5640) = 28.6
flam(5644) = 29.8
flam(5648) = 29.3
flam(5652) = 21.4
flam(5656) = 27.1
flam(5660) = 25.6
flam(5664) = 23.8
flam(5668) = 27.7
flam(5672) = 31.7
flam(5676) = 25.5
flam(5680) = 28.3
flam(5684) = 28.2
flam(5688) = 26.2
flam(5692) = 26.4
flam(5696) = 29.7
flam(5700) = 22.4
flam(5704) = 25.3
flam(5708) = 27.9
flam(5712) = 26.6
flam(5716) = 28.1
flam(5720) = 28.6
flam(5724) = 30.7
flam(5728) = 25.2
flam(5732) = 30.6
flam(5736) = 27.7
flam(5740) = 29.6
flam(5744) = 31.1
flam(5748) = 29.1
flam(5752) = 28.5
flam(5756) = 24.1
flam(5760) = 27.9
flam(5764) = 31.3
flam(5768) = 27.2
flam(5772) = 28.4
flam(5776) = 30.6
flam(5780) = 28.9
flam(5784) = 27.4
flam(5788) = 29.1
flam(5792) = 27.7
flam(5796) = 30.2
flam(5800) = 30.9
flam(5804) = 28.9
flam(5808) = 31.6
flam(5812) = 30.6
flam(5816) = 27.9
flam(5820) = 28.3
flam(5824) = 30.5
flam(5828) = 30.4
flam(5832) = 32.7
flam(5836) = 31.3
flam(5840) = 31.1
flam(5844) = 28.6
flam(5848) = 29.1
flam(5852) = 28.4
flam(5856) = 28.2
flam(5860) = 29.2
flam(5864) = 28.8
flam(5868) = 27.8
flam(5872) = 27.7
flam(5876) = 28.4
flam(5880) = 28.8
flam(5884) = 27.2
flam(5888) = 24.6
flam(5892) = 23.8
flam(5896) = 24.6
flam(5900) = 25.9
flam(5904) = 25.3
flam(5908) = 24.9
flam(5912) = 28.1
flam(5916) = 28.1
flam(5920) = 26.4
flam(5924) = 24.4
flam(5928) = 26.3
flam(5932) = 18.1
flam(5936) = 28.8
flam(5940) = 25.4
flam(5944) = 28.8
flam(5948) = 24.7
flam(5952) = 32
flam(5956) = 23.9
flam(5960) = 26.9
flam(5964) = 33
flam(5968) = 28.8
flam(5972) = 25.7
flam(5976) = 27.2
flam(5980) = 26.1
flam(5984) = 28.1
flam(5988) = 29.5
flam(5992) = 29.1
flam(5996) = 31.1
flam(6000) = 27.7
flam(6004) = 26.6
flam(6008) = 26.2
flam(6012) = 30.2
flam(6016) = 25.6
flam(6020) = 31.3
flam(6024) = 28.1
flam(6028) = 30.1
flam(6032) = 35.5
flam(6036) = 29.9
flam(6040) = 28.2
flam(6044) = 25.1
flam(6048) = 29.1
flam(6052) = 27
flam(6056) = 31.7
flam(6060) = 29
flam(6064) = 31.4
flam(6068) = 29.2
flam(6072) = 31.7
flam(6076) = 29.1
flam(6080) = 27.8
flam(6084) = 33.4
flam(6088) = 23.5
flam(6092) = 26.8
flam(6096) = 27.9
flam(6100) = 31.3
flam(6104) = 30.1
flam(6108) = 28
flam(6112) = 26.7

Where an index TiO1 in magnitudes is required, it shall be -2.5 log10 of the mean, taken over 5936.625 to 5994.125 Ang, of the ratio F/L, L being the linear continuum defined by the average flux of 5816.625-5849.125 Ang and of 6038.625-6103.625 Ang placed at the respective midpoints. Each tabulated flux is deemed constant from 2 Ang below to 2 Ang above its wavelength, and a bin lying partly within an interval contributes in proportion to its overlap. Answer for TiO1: 0.06 mag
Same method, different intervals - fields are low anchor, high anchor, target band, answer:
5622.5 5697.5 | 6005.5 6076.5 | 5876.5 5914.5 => 0.101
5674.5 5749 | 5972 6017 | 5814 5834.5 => -0.082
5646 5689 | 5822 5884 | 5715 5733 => -0.038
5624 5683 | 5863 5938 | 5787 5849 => -0.131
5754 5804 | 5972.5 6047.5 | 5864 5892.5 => 0.056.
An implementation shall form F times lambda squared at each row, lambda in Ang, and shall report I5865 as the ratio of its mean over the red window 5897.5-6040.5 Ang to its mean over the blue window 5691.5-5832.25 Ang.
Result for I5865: 1.0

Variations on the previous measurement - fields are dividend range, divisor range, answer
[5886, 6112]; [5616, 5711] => 1.15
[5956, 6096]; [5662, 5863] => 1.10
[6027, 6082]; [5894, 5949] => 1.20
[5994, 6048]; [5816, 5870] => 1.04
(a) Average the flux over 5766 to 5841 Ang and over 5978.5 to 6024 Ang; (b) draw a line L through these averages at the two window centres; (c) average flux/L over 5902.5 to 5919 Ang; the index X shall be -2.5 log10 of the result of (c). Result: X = 0.090 mag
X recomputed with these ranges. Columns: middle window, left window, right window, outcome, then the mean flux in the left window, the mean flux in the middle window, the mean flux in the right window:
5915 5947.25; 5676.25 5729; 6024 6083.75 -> 0.13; 27.2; 25.7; 29.7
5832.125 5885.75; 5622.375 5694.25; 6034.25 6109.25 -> -0.03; 27.3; 29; 29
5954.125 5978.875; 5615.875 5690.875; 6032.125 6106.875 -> 0.05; 27.4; 27.5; 29.2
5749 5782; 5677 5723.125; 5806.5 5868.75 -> 0.00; 27.1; 28.4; 29.7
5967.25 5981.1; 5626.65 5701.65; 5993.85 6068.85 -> 0.08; 27.2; 26.8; 29.1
